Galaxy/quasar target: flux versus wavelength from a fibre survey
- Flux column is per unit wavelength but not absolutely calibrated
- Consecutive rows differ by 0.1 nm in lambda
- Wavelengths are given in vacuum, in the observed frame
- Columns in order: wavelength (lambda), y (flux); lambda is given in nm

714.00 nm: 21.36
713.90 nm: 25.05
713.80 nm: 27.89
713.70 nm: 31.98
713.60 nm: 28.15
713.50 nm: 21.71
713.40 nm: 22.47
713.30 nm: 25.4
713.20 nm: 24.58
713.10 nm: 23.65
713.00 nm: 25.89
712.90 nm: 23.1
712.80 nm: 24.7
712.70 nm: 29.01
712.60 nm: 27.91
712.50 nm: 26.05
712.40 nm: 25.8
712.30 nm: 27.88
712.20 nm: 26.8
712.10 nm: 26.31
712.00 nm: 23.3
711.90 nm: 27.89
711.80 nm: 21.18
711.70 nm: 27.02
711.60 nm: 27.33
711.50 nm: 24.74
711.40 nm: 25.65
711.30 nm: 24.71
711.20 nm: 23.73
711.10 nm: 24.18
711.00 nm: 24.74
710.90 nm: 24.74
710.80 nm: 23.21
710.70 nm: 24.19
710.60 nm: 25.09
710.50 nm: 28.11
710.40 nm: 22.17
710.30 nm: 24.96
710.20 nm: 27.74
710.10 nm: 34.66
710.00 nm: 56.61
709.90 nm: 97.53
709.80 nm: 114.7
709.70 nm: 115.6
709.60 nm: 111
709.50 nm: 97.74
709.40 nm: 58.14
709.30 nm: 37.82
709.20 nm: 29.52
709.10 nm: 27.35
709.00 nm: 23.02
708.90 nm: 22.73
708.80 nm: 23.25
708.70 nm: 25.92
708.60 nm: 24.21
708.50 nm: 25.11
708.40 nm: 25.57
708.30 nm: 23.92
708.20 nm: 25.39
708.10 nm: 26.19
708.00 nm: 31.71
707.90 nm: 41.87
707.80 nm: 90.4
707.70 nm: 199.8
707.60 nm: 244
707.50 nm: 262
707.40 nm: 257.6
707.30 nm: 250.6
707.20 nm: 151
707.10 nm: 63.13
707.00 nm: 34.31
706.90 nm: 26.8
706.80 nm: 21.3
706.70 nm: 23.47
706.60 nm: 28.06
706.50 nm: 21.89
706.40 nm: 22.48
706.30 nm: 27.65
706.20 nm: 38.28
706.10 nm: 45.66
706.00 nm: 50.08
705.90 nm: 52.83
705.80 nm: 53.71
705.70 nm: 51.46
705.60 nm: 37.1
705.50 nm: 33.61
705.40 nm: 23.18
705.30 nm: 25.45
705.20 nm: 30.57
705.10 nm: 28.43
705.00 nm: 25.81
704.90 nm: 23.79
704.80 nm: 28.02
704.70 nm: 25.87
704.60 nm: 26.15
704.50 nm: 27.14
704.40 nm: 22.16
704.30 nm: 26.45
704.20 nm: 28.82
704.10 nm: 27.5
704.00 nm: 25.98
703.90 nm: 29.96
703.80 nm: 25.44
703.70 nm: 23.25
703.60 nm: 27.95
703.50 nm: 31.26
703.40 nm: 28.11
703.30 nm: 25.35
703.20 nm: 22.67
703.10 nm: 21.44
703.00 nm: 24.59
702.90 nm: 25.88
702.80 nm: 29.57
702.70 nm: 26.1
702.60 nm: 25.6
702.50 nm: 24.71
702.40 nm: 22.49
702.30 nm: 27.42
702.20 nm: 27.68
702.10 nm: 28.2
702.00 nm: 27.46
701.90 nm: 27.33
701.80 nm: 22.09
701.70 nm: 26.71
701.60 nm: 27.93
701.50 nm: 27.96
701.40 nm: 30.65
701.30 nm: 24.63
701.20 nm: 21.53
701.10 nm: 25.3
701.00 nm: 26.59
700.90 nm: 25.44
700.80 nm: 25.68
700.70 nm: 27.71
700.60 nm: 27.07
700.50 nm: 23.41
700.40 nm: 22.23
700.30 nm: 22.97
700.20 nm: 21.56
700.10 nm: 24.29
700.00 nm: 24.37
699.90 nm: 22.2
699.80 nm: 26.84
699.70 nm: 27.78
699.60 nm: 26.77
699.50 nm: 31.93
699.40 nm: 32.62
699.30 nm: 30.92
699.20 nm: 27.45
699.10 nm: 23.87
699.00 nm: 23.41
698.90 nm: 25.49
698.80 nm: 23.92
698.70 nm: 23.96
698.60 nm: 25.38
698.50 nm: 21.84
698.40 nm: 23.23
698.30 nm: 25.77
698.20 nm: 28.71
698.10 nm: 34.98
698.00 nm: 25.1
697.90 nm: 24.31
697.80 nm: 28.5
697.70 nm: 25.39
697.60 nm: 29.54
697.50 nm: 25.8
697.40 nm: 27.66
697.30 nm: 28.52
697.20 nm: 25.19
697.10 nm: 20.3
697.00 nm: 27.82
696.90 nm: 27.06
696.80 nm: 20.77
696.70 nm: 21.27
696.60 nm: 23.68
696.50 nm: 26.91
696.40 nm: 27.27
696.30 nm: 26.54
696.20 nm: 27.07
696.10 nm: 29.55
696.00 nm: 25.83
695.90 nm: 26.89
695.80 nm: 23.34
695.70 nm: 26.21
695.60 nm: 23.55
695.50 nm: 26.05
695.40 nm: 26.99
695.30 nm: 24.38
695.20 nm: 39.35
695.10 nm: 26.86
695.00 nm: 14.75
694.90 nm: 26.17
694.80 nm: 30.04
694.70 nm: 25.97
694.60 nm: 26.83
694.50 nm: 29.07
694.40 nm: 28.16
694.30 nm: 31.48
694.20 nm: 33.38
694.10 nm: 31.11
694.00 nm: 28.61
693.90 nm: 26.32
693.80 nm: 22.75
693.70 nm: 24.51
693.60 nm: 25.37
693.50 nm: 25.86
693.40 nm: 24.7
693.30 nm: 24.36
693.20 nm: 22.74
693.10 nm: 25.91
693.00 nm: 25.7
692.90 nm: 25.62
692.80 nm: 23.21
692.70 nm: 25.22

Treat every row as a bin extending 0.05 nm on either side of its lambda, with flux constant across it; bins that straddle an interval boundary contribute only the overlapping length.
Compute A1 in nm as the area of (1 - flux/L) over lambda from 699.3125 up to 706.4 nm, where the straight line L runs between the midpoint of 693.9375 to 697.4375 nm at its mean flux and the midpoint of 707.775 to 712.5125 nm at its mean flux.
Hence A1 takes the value 0.821 nm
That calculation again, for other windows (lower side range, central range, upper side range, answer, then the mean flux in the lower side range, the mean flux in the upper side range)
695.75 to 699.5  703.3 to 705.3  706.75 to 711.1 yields 0.93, 26.2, 67.5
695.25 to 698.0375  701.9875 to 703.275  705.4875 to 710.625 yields 0.57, 25.8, 64.2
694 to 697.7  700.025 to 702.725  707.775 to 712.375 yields 0.47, 26.7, 37.6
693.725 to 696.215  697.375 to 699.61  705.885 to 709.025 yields 0.71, 27.2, 70.3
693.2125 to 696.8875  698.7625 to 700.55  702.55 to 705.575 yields 0.06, 26.4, 26.6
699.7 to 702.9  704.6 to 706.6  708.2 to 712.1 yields -0.13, 25.6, 37.8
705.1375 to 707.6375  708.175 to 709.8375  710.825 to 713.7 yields 0.07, 74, 25.4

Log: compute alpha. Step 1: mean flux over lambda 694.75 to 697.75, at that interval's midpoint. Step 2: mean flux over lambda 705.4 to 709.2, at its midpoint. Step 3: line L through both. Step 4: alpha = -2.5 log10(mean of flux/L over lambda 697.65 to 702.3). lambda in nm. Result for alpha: 0.42 mag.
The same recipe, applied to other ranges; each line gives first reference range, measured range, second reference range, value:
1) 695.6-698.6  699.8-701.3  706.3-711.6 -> 0.42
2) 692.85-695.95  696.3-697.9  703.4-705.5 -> 0.04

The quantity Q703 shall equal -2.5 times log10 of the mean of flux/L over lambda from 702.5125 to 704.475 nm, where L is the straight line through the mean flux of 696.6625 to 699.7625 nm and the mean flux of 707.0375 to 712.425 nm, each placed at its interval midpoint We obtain 0.50 mag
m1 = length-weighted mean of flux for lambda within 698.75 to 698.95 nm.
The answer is 24.7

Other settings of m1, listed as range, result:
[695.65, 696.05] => 25.6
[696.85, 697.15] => 25.1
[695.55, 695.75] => 24.9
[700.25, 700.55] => 22.9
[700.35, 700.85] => 25.2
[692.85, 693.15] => 25.7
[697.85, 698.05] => 24.7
